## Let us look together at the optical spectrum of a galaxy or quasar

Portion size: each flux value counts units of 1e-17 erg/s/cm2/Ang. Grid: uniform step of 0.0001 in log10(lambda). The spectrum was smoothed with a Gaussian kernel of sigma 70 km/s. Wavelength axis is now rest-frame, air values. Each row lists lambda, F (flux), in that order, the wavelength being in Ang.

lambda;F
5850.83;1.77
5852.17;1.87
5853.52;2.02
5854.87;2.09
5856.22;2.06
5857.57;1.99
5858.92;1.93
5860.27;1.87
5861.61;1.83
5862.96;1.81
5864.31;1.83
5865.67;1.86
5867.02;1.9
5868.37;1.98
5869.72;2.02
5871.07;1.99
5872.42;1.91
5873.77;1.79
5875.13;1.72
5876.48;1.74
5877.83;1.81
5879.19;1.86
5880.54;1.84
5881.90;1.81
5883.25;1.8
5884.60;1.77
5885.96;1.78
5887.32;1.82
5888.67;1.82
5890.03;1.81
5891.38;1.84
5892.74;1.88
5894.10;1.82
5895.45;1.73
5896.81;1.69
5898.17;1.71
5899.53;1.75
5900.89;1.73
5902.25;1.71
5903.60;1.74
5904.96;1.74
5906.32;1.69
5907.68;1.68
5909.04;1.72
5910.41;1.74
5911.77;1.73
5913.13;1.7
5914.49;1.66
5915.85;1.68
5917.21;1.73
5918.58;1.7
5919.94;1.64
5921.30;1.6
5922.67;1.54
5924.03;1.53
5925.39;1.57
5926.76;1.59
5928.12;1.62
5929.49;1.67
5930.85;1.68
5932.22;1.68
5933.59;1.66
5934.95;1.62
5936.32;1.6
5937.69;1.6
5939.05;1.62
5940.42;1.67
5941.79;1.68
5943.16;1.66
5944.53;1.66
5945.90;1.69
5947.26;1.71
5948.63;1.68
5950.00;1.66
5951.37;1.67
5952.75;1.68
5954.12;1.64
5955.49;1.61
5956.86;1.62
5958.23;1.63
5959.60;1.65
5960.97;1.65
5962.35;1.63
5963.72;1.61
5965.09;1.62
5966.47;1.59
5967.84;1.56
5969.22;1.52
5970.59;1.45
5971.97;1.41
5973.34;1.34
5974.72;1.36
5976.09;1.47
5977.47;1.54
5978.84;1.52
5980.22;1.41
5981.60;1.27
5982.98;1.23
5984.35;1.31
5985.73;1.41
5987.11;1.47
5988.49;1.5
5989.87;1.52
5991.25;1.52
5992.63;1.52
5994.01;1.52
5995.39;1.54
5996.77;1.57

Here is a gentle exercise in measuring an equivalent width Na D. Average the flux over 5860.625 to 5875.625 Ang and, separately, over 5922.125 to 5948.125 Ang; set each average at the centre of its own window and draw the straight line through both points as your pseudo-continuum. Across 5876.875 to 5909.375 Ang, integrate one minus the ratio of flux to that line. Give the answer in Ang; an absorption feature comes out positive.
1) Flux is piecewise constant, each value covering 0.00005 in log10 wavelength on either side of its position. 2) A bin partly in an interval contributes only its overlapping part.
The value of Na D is 0.3 Ang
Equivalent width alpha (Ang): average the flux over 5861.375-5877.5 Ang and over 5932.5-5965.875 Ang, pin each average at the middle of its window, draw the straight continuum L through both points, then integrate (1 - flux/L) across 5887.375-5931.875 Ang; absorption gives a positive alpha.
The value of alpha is 1.34 Ang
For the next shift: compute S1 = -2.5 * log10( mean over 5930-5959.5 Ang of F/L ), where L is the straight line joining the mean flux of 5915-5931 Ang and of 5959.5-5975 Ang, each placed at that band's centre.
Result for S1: -0.05 mag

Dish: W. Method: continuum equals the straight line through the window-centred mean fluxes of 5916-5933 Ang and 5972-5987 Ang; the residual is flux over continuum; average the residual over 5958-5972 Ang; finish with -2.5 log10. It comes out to -0.090 mag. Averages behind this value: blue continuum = 1.63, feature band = 1.58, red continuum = 1.39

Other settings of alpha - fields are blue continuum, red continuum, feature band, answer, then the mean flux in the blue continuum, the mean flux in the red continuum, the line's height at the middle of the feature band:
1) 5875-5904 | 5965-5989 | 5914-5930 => 0.3 Ang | 1.78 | 1.44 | 1.65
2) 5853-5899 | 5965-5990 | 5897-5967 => -1.5 Ang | 1.86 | 1.44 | 1.63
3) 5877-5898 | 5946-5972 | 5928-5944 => 0.3 Ang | 1.8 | 1.62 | 1.68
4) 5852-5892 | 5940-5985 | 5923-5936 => 0.4 Ang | 1.87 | 1.56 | 1.67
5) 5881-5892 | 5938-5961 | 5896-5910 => 0.4 Ang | 1.81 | 1.66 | 1.77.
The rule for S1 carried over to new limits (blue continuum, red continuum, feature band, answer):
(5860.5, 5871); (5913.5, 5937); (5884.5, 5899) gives 0.00 mag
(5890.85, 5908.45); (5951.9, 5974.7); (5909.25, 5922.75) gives 0.01 mag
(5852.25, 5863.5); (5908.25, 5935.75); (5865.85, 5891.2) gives 0.01 mag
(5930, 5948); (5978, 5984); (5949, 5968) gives -0.08 mag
